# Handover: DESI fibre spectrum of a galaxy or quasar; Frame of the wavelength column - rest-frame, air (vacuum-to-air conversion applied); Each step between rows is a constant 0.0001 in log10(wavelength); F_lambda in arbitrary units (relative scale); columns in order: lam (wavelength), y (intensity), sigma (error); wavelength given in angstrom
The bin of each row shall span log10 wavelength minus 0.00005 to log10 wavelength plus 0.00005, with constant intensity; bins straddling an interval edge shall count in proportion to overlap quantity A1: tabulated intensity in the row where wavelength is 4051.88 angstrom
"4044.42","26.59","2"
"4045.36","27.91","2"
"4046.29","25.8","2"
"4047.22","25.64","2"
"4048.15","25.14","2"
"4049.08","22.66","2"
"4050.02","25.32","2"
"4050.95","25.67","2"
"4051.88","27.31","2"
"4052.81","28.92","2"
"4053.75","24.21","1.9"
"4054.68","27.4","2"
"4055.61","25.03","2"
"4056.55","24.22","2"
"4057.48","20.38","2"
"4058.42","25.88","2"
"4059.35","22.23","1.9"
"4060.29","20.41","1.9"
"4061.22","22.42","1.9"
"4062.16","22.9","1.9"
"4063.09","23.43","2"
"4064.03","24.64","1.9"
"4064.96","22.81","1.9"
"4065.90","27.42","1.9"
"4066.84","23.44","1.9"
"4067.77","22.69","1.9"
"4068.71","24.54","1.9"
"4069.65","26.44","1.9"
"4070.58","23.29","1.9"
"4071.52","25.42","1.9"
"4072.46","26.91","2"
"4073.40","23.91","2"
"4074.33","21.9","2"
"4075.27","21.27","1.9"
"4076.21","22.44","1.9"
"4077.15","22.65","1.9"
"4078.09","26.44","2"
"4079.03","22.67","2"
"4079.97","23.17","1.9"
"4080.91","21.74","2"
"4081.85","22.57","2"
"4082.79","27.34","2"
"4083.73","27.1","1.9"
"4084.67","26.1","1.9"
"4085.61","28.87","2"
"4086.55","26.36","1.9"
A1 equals 27.31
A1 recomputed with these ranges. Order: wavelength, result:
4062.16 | 22.9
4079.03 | 22.67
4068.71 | 24.54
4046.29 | 25.8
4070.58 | 23.29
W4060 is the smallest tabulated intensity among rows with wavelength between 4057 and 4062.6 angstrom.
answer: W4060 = 20.38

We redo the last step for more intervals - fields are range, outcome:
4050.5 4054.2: 24.21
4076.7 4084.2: 21.74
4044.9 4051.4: 22.66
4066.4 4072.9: 22.69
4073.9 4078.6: 21.27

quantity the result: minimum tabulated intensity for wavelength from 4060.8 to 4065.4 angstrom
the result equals 22.42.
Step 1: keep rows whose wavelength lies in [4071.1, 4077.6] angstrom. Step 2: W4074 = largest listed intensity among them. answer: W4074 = 26.91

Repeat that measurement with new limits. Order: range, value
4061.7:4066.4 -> 27.42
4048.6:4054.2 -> 28.92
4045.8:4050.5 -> 25.8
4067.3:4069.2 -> 24.54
